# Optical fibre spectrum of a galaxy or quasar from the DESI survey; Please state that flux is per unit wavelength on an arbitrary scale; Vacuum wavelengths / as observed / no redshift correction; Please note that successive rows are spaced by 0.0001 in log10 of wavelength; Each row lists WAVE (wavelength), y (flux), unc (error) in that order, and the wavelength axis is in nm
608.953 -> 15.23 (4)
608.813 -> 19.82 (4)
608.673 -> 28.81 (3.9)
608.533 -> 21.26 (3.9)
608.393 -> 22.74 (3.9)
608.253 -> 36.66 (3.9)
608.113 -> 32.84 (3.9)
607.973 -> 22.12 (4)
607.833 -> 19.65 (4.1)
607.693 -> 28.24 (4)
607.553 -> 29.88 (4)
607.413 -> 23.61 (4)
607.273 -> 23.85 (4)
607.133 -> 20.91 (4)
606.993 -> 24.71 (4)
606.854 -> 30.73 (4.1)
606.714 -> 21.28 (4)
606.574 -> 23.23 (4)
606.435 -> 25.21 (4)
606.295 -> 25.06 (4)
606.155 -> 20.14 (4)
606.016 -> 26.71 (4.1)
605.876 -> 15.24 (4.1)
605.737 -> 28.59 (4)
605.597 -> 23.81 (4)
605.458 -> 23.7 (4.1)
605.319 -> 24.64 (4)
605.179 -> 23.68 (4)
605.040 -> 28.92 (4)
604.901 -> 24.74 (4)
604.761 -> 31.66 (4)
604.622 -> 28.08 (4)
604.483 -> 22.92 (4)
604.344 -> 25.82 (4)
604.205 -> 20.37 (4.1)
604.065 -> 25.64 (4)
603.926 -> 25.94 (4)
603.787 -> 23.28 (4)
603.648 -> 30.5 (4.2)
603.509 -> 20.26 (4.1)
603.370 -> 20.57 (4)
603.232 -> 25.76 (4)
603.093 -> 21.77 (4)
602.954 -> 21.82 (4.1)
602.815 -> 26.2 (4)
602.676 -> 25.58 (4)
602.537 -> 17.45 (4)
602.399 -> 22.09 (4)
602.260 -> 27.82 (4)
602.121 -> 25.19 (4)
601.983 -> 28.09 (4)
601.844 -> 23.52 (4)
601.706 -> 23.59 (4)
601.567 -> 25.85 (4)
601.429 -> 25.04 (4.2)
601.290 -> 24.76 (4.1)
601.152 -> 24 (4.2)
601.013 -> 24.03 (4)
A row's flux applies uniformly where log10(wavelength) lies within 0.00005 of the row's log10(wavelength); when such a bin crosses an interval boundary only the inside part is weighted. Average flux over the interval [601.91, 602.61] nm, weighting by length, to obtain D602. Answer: 24.1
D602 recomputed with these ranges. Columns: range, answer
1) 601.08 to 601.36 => 24.3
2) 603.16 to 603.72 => 24.3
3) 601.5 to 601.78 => 24.7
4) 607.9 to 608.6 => 27.1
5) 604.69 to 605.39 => 26.7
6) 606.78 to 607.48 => 24.7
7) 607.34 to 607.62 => 26.7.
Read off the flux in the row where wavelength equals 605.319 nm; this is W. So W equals 24.64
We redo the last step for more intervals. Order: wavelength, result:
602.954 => 21.82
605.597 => 23.81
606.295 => 25.06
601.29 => 24.76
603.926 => 25.94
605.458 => 23.7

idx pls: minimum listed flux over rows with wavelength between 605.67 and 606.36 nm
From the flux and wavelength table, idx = 15.24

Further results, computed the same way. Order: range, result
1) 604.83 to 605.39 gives 23.68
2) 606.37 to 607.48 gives 20.91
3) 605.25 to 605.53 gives 23.7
